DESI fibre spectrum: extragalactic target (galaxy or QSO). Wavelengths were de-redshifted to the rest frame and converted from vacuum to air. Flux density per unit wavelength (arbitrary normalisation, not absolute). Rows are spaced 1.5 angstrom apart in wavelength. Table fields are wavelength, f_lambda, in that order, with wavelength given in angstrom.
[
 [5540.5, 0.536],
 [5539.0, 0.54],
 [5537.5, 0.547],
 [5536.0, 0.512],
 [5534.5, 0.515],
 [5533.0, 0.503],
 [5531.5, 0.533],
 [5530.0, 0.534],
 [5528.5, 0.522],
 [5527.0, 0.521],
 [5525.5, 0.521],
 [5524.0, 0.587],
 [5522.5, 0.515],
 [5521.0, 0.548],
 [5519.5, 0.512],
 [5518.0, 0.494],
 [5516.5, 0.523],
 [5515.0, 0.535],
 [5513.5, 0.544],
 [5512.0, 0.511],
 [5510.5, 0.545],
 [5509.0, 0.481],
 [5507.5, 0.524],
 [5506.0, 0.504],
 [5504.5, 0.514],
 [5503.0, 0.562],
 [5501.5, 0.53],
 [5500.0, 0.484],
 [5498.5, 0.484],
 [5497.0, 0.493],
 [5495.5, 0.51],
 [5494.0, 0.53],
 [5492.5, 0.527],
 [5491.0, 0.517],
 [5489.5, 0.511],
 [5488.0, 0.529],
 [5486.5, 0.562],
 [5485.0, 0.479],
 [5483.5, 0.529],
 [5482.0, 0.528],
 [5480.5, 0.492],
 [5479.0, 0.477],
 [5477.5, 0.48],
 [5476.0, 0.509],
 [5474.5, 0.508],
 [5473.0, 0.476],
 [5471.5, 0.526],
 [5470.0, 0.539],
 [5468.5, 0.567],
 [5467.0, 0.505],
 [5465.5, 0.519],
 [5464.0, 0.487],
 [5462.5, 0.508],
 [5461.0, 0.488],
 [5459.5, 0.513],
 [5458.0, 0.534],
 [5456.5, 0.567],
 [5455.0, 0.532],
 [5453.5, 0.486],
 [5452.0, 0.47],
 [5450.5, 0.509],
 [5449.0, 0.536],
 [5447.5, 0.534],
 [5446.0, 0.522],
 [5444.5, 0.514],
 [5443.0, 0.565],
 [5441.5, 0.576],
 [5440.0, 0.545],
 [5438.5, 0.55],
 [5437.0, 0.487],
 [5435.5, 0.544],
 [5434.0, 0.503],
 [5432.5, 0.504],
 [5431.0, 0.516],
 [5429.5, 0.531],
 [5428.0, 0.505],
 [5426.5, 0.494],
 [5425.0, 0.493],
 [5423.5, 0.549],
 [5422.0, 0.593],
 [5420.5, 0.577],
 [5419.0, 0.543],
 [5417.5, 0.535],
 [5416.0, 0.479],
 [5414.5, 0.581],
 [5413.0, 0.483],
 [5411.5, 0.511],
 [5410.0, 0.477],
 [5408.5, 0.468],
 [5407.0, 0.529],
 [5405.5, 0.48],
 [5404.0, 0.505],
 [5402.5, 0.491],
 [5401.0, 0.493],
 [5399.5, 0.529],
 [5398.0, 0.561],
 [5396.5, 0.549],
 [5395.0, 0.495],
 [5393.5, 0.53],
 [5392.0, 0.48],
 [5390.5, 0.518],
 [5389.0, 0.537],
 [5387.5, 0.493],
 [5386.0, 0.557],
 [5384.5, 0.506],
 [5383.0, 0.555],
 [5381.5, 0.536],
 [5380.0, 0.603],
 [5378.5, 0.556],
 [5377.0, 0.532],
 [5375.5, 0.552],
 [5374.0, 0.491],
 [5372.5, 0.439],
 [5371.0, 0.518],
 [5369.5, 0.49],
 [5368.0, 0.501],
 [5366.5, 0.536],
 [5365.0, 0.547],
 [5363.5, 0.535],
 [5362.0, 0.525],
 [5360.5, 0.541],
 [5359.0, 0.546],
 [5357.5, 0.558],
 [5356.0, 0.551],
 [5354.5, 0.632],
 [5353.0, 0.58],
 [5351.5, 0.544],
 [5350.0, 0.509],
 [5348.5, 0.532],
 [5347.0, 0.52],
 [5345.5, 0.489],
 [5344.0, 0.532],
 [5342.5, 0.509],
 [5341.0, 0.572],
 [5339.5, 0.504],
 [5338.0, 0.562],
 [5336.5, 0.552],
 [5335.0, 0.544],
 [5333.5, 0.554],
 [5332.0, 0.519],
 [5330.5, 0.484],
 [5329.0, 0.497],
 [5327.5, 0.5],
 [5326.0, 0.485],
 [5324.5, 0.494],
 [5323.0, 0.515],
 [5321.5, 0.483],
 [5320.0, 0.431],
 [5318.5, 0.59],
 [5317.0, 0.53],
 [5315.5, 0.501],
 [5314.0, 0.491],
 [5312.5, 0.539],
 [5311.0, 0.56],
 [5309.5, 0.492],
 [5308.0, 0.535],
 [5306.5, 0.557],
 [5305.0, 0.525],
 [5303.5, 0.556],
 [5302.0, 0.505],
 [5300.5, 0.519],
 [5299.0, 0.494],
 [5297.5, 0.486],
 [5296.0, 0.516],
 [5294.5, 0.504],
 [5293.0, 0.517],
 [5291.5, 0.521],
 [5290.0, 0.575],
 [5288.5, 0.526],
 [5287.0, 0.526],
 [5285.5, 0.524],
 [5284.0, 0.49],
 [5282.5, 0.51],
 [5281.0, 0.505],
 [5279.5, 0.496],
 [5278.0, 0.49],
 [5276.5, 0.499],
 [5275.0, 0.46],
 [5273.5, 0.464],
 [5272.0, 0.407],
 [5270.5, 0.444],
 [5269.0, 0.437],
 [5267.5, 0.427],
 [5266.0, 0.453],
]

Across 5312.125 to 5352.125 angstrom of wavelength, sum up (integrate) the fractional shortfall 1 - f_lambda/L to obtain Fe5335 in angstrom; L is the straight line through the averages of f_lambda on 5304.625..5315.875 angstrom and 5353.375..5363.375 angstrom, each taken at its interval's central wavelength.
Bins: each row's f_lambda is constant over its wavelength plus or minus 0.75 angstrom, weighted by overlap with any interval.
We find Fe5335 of 1.7 angstrom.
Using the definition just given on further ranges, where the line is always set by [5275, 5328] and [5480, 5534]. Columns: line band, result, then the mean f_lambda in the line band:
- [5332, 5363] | -1.64 angstrom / 0.542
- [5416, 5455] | -0.63 angstrom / 0.526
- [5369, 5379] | 0.10 angstrom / 0.511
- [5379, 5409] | -0.29 angstrom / 0.521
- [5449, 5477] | 0.28 angstrom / 0.514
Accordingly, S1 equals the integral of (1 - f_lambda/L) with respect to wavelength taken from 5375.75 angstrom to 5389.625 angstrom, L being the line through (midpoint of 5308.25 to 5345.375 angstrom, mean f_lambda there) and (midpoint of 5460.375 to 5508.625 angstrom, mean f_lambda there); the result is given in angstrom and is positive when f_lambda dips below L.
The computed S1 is -0.70 angstrom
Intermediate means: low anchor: 0.518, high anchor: 0.512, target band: 0.542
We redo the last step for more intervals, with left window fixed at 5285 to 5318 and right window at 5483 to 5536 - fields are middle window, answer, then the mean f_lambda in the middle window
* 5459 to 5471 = 0.1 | 0.516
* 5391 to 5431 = 0.3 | 0.518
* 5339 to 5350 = 0.0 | 0.522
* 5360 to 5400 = -0.3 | 0.526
